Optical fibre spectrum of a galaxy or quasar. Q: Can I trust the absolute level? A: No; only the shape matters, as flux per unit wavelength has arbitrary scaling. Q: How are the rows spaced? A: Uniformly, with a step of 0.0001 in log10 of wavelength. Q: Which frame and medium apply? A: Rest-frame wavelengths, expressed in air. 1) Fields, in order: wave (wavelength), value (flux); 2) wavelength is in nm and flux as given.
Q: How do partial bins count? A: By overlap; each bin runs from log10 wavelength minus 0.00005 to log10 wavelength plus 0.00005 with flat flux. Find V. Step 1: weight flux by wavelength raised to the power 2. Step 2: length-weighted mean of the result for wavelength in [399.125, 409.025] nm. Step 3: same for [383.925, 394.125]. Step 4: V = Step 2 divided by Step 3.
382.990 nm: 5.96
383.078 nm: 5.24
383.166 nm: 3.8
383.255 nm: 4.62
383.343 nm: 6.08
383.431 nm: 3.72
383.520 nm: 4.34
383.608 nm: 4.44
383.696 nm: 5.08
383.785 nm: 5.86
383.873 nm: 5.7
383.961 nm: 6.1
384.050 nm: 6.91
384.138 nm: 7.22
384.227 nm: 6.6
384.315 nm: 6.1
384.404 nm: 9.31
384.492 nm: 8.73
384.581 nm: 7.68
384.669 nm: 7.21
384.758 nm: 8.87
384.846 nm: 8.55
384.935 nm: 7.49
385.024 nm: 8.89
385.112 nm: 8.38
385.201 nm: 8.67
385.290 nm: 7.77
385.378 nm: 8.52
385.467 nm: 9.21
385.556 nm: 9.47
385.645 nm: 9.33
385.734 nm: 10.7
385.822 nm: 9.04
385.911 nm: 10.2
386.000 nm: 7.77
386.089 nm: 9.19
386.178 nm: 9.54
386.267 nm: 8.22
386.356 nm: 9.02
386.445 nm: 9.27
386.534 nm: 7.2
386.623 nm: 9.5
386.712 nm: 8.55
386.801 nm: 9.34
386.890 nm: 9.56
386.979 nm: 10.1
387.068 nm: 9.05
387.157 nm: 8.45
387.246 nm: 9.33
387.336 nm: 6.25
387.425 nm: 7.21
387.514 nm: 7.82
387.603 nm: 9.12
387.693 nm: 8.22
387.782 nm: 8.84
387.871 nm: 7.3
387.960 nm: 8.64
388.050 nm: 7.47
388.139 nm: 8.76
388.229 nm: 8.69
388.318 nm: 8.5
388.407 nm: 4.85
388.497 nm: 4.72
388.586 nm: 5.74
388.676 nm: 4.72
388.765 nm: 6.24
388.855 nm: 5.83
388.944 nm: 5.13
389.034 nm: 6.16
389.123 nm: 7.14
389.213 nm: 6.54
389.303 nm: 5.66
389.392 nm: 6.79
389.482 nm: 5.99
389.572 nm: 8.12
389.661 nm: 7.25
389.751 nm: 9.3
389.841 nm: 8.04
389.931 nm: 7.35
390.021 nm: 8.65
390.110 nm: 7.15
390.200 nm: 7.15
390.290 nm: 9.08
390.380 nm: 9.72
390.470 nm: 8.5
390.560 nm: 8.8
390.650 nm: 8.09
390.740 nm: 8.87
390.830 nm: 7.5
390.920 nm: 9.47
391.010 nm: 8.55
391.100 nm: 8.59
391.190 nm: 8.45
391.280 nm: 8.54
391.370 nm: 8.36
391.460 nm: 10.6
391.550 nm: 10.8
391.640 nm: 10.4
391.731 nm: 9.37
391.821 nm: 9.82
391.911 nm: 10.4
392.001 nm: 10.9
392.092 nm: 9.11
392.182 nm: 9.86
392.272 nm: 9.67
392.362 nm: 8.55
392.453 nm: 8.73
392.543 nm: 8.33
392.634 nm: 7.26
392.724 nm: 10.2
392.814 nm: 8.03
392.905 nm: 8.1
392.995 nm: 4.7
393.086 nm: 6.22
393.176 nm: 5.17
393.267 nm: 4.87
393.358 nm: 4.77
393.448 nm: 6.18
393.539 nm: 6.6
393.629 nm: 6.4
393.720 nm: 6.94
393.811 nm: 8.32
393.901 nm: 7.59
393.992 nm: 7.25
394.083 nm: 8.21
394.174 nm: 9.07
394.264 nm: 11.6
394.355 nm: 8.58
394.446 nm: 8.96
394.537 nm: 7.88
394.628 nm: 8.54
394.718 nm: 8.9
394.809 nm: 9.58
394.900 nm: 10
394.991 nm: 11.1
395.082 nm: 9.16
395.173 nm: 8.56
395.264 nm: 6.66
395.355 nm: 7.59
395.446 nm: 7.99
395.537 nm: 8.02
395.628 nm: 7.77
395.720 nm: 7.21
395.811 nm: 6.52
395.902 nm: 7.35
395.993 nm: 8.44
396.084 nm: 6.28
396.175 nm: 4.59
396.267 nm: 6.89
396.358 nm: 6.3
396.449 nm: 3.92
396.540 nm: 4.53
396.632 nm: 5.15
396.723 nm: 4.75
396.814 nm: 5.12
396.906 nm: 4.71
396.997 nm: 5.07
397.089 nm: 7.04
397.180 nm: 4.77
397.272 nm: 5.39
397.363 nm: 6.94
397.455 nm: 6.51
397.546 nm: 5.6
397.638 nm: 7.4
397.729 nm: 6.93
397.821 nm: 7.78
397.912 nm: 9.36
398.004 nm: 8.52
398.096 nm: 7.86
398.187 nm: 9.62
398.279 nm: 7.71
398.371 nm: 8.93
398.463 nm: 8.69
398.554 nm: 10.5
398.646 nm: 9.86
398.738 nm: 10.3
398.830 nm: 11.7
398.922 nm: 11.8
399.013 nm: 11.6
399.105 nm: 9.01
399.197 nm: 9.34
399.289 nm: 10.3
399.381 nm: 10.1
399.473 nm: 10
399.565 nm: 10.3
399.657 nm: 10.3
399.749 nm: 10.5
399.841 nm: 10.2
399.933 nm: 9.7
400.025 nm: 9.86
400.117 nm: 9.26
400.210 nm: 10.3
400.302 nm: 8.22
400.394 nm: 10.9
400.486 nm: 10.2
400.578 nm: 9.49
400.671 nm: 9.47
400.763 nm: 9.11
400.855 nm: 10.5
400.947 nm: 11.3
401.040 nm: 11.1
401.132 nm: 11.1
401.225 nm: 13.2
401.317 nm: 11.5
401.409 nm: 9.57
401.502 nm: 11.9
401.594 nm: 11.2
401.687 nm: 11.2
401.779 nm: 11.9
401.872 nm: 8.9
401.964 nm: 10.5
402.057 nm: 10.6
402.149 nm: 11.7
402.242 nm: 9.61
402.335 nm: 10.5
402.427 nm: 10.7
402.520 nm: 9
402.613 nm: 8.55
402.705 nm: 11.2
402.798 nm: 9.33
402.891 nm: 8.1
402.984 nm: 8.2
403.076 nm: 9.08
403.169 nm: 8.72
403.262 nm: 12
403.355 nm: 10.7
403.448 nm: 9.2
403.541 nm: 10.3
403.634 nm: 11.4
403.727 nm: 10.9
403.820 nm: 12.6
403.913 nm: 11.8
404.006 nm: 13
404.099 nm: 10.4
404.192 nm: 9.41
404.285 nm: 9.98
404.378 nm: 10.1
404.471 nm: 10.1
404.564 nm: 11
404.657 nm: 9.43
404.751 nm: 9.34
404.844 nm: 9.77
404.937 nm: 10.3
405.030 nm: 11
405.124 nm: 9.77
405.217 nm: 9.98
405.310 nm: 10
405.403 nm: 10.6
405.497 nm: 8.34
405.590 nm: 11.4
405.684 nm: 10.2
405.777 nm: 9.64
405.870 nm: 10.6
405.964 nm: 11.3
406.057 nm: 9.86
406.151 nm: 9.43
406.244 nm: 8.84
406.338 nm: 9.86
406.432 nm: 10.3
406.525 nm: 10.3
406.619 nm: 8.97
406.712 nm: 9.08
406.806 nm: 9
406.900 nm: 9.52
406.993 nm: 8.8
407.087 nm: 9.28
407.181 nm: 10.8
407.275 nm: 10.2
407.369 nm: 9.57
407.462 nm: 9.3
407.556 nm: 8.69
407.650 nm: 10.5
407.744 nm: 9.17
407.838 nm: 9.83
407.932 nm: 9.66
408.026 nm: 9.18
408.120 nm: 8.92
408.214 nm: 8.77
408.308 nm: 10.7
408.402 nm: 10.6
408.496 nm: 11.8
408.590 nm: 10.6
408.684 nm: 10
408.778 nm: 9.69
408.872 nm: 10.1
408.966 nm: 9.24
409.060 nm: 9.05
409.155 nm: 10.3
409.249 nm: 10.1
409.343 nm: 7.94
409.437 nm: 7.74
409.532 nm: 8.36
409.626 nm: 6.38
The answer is 1.36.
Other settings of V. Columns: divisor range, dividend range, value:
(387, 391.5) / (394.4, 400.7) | 1.12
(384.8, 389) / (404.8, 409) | 1.34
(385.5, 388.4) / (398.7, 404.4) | 1.29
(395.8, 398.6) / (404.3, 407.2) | 1.53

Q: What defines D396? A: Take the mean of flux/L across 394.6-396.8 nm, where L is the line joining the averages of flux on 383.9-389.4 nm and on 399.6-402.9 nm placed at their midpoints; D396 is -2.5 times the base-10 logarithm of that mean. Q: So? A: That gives 0.28 mag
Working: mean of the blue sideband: 7.92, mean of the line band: 7.28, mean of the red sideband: 10.3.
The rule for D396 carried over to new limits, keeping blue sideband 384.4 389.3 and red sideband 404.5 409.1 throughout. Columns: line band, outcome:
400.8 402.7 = -0.144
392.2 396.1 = 0.110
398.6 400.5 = -0.110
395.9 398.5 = 0.336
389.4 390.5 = 0.050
